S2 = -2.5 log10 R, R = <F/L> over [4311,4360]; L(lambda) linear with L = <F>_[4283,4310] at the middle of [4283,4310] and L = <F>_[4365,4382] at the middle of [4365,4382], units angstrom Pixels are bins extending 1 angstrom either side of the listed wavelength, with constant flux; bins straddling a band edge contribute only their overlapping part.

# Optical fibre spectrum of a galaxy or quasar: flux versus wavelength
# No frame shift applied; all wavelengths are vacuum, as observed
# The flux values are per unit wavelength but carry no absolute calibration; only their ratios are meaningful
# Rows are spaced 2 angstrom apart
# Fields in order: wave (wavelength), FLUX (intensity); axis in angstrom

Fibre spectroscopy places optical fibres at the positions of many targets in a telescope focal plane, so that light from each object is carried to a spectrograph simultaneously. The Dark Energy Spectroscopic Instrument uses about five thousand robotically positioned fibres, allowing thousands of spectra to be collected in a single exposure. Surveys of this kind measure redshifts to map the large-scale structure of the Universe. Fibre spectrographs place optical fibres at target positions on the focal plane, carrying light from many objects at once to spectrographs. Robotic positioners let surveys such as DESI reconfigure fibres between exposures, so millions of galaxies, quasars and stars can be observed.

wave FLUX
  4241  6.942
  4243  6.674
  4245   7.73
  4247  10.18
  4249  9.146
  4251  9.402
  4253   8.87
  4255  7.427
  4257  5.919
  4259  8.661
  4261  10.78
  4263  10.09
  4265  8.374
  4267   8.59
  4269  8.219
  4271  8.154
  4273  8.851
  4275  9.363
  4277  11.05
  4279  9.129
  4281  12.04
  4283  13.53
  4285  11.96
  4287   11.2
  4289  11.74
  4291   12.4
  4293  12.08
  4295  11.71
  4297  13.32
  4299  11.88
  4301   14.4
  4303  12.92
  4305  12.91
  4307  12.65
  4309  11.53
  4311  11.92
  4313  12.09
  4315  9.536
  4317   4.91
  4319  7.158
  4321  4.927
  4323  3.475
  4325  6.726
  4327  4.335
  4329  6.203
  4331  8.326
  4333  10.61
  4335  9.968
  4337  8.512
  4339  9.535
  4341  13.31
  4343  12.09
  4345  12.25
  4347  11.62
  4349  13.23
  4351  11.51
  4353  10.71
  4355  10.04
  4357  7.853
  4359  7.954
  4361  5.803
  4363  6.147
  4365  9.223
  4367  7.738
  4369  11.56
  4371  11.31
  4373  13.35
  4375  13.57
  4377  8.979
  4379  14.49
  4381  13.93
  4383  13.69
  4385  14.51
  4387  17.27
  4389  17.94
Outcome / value 0.304 mag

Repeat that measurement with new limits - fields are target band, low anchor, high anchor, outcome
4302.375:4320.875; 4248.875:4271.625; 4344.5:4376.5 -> -0.10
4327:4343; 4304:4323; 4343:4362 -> 0.06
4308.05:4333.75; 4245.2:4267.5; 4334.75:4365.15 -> 0.23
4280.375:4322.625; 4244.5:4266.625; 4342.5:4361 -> -0.17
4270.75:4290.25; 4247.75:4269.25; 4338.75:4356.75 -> -0.15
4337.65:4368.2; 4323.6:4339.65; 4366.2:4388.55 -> 0.01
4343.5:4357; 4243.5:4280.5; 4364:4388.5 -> 0.04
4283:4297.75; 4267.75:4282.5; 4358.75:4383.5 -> -0.23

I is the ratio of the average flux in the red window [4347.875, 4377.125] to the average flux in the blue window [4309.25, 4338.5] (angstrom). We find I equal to 1.26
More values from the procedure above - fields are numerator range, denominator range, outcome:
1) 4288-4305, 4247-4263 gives 1.43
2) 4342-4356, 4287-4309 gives 0.93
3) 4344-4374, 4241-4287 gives 1.08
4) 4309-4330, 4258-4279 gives 0.80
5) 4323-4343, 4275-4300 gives 0.73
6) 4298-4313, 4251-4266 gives 1.45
